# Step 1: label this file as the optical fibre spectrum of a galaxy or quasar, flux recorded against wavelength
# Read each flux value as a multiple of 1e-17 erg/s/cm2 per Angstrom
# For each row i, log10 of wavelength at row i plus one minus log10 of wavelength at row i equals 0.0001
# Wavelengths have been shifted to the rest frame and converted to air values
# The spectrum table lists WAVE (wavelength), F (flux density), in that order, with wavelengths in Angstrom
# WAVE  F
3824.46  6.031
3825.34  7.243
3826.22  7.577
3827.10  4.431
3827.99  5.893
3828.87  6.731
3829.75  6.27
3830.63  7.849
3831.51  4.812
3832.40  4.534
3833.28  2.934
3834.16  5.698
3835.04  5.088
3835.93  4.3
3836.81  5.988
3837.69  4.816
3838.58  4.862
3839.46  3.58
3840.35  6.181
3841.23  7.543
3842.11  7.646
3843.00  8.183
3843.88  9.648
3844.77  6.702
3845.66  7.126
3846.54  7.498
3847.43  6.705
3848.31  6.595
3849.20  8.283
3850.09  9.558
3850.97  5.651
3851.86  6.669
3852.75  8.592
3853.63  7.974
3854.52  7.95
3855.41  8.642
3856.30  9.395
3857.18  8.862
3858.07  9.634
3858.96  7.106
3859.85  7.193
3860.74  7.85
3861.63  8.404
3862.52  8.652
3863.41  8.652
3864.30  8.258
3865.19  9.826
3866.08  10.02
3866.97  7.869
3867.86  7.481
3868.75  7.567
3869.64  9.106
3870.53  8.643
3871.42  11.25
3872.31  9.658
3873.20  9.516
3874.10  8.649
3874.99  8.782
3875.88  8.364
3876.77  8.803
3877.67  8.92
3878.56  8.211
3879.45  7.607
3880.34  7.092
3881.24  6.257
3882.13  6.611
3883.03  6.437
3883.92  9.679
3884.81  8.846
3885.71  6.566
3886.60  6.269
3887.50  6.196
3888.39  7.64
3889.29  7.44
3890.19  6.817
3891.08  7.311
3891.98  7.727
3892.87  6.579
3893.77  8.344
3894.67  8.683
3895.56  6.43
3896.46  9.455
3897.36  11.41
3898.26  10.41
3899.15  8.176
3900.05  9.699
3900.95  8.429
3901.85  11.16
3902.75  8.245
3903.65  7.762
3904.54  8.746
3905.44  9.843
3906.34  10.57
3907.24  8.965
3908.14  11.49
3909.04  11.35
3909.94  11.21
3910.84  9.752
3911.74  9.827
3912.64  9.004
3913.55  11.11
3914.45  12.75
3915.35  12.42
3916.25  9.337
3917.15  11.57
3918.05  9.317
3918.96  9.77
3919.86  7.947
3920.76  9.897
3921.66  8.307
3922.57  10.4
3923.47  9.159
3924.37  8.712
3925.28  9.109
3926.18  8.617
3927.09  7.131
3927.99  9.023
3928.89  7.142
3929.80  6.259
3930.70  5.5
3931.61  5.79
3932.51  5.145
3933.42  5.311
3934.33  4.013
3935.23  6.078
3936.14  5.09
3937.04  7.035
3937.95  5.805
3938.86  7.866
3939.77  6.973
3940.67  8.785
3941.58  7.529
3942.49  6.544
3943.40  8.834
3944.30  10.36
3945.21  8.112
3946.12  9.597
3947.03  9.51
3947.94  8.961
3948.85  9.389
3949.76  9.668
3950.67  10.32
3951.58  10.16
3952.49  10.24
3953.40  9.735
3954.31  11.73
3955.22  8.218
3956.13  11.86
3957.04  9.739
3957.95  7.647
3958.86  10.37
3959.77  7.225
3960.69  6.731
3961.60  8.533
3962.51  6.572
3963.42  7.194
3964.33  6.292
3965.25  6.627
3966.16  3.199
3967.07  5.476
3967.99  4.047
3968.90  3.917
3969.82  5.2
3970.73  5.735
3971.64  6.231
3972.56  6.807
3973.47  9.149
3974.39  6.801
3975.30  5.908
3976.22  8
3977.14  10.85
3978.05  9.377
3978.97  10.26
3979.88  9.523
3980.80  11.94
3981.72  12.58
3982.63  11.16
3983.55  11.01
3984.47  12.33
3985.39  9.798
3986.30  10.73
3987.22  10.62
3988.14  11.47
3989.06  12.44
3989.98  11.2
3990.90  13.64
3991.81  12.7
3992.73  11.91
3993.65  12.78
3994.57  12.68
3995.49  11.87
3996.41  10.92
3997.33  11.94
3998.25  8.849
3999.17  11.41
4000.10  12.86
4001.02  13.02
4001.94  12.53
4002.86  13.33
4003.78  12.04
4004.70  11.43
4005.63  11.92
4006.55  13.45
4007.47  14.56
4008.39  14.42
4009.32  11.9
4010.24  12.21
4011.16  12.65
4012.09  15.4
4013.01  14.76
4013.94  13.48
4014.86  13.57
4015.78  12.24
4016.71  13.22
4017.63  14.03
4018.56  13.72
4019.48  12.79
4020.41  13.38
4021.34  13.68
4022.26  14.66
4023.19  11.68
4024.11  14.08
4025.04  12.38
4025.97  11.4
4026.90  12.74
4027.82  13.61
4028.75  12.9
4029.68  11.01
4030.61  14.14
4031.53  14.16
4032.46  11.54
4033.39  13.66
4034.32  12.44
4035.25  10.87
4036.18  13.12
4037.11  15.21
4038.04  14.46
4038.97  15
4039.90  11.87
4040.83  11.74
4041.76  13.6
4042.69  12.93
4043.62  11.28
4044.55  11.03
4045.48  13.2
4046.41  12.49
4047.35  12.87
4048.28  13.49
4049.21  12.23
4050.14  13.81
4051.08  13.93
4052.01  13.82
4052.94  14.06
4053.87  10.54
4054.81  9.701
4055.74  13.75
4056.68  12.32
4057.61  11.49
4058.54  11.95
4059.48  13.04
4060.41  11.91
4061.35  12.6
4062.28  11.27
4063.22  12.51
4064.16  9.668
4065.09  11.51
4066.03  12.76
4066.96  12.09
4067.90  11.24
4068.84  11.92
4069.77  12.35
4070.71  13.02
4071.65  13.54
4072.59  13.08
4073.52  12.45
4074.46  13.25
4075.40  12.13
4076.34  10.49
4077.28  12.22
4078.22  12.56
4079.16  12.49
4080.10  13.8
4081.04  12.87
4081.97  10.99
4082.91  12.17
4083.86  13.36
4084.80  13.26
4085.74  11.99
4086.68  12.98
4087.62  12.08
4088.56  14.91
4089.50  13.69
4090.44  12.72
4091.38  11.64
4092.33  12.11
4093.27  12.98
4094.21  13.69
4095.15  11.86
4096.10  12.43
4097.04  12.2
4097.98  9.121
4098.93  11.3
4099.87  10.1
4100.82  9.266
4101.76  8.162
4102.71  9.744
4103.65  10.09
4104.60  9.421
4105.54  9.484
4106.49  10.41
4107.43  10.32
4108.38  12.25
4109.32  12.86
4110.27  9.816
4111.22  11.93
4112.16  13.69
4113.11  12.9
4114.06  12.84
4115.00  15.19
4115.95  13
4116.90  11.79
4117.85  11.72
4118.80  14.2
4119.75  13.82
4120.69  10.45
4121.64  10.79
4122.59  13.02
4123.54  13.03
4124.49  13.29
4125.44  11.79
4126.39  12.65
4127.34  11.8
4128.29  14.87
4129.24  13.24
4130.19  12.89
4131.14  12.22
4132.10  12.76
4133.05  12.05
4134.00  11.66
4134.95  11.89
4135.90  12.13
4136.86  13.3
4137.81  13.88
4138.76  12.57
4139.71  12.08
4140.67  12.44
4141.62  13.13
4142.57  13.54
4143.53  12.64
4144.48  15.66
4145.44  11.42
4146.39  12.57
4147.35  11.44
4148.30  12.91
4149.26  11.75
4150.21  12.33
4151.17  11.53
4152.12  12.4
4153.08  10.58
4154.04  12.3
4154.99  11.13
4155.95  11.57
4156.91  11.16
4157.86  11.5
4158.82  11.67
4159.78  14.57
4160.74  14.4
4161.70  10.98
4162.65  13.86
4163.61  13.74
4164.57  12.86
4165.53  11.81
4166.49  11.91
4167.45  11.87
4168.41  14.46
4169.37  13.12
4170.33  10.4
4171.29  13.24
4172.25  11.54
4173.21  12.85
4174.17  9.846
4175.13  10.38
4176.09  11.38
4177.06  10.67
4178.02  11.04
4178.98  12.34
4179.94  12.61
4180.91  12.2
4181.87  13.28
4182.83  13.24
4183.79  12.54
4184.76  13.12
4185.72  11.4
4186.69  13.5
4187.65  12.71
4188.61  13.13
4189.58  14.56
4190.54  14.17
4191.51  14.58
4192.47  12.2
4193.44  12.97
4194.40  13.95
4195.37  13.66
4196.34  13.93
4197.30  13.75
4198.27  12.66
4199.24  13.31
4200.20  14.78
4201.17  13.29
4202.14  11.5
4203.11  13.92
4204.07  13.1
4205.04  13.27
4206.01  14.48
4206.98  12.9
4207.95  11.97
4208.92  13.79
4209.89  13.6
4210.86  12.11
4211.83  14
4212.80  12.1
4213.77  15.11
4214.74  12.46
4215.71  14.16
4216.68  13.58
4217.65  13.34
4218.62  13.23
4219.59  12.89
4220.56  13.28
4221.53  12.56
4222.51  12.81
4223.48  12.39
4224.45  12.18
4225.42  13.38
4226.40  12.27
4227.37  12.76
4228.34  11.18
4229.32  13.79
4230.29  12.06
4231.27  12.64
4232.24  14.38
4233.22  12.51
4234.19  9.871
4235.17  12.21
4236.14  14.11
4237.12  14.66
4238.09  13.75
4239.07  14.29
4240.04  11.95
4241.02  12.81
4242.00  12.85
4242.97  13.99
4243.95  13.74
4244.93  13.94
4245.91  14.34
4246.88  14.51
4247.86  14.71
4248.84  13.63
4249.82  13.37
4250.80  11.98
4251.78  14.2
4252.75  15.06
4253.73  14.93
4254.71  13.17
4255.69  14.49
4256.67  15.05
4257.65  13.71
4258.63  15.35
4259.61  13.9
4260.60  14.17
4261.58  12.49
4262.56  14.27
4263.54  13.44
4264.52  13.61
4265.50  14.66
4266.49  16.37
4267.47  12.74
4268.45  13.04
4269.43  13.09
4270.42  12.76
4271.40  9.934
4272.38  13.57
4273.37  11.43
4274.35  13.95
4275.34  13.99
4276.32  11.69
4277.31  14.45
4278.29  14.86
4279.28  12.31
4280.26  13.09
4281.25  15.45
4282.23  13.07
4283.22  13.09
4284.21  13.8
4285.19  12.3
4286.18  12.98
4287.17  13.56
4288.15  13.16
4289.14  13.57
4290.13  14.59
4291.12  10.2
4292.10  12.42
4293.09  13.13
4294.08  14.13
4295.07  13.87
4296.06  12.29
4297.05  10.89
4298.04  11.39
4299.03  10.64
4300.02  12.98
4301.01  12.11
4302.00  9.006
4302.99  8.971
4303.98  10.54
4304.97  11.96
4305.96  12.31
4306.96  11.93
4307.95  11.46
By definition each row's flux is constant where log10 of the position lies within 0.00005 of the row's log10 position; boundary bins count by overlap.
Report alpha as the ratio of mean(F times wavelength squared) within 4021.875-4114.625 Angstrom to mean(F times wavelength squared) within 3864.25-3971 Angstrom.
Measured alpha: 1.6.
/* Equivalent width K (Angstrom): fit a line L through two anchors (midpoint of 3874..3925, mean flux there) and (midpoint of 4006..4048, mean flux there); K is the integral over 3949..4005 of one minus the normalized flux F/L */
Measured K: 9.0 Angstrom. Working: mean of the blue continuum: 8.89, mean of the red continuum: 13.1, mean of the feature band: 9.65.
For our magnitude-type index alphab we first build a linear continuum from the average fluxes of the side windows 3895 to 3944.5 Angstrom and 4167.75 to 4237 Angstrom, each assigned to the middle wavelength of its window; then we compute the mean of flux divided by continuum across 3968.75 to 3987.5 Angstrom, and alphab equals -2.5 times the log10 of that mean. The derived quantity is 0.06 mag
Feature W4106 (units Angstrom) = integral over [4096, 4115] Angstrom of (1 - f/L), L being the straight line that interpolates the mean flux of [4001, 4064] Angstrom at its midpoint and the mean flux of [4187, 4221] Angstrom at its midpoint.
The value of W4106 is 3.0 Angstrom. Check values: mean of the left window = 12.9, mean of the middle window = 11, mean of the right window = 13.4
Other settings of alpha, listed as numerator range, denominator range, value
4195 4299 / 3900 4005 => 1.67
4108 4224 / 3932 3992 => 1.65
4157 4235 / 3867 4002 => 1.64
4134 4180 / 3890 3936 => 1.58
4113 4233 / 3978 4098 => 1.09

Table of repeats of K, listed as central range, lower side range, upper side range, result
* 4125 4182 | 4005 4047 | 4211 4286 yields 3.90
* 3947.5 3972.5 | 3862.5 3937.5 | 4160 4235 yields 4.15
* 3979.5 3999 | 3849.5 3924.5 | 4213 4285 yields -2.82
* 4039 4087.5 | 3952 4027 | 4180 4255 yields -3.74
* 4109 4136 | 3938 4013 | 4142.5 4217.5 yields -1.46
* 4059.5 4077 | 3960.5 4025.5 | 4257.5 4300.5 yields -1.05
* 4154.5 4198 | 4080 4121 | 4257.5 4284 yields 0.20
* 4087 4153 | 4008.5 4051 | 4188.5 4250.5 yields 4.96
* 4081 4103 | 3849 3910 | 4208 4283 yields -1.14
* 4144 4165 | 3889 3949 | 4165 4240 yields -0.41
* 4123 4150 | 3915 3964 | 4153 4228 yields -1.99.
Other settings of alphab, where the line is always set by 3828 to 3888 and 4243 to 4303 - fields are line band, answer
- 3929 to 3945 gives 0.28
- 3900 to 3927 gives -0.18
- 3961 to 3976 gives 0.42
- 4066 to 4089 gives -0.19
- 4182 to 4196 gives -0.10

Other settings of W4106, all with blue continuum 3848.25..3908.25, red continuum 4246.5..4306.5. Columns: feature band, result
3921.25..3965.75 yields 5.33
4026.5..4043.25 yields -4.60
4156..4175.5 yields -0.85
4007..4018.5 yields -4.12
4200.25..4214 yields -1.07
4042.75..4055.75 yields -2.69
